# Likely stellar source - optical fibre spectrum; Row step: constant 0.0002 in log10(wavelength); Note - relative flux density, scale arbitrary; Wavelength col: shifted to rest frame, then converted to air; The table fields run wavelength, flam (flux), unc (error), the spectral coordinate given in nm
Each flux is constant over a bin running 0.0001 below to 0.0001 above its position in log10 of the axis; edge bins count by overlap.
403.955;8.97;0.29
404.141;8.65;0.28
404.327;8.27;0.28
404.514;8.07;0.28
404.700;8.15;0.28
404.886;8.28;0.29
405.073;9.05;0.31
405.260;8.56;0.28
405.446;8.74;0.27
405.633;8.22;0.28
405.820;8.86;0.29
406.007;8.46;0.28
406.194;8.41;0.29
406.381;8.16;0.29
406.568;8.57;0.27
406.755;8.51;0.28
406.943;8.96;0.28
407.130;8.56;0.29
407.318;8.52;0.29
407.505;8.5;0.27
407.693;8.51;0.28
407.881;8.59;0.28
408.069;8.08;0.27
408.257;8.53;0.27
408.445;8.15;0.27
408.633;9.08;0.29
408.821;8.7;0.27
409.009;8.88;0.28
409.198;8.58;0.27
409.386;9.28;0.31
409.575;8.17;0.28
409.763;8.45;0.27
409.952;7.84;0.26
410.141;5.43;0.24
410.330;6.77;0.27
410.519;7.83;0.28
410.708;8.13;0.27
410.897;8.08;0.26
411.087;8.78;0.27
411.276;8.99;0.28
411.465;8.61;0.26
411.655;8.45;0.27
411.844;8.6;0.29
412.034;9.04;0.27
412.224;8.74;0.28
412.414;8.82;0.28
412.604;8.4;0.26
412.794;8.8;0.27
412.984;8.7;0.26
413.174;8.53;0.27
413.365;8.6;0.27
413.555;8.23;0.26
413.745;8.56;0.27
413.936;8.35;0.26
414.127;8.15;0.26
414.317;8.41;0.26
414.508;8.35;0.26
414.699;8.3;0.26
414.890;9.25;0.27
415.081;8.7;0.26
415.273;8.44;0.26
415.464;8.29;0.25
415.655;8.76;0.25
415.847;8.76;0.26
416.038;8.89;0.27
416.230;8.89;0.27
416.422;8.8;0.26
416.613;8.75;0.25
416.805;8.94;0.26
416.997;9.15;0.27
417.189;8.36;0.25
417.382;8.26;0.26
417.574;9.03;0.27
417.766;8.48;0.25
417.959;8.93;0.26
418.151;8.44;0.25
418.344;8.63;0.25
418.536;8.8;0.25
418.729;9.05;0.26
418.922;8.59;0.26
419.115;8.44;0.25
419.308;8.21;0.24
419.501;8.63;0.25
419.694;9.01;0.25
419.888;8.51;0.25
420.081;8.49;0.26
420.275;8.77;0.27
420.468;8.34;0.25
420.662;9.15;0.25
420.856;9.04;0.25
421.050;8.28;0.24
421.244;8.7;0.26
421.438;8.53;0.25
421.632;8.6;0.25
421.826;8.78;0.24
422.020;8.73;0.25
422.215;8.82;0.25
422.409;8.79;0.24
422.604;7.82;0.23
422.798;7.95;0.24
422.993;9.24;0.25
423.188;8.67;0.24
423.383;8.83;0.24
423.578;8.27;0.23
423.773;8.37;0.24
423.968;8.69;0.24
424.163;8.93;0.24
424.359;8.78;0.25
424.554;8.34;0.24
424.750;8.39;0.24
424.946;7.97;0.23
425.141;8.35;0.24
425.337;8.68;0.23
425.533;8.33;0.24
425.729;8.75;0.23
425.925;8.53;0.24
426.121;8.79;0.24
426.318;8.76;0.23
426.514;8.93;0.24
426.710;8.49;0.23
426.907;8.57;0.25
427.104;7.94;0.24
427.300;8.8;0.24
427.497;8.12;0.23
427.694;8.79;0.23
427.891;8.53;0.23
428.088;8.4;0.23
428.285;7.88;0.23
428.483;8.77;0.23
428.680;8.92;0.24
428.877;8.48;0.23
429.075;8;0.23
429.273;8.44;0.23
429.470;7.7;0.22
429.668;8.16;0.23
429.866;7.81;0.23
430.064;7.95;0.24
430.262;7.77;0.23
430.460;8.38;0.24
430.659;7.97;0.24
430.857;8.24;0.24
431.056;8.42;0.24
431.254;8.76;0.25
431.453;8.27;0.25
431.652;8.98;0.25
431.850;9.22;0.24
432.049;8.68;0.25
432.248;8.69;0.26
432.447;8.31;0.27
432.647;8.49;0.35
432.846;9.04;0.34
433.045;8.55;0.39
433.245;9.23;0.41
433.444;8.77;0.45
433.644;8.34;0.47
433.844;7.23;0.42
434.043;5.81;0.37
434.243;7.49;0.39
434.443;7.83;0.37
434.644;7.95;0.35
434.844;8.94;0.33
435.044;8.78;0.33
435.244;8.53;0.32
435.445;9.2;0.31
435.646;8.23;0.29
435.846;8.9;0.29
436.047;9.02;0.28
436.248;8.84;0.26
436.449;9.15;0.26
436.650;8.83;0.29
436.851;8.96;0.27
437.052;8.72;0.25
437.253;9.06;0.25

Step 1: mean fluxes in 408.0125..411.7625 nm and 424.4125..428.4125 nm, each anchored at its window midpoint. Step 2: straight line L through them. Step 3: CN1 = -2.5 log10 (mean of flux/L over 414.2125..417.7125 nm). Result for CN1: -0.05 mag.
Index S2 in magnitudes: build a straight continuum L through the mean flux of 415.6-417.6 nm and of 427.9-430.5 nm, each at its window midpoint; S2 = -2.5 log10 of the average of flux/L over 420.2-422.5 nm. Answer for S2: -0.02 mag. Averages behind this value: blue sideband 8.77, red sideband 8.21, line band 8.71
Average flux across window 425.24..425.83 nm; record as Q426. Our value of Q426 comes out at 8.59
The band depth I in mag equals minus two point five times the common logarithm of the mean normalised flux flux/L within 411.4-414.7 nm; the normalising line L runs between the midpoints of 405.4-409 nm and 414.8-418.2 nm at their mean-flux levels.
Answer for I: 0.01 mag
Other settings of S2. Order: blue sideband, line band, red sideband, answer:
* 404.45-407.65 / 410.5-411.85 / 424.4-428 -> 0.01 mag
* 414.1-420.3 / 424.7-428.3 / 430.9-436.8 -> 0.01 mag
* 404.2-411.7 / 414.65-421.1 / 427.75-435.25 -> -0.04 mag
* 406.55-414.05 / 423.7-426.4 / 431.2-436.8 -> -0.01 mag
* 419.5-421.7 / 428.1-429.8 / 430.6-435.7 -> 0.02 mag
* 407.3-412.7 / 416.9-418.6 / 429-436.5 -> -0.04 mag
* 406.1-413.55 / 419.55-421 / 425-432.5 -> -0.04 mag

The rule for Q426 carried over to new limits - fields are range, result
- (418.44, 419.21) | 8.72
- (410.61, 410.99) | 8.11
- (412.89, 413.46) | 8.61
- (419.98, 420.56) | 8.54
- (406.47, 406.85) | 8.53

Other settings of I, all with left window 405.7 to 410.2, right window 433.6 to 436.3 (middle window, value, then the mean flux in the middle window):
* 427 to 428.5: -0.015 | 8.38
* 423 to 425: -0.035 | 8.57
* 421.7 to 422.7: -0.036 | 8.59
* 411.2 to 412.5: -0.044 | 8.75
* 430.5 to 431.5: -0.012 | 8.33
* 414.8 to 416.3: -0.047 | 8.74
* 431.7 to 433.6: -0.069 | 8.77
